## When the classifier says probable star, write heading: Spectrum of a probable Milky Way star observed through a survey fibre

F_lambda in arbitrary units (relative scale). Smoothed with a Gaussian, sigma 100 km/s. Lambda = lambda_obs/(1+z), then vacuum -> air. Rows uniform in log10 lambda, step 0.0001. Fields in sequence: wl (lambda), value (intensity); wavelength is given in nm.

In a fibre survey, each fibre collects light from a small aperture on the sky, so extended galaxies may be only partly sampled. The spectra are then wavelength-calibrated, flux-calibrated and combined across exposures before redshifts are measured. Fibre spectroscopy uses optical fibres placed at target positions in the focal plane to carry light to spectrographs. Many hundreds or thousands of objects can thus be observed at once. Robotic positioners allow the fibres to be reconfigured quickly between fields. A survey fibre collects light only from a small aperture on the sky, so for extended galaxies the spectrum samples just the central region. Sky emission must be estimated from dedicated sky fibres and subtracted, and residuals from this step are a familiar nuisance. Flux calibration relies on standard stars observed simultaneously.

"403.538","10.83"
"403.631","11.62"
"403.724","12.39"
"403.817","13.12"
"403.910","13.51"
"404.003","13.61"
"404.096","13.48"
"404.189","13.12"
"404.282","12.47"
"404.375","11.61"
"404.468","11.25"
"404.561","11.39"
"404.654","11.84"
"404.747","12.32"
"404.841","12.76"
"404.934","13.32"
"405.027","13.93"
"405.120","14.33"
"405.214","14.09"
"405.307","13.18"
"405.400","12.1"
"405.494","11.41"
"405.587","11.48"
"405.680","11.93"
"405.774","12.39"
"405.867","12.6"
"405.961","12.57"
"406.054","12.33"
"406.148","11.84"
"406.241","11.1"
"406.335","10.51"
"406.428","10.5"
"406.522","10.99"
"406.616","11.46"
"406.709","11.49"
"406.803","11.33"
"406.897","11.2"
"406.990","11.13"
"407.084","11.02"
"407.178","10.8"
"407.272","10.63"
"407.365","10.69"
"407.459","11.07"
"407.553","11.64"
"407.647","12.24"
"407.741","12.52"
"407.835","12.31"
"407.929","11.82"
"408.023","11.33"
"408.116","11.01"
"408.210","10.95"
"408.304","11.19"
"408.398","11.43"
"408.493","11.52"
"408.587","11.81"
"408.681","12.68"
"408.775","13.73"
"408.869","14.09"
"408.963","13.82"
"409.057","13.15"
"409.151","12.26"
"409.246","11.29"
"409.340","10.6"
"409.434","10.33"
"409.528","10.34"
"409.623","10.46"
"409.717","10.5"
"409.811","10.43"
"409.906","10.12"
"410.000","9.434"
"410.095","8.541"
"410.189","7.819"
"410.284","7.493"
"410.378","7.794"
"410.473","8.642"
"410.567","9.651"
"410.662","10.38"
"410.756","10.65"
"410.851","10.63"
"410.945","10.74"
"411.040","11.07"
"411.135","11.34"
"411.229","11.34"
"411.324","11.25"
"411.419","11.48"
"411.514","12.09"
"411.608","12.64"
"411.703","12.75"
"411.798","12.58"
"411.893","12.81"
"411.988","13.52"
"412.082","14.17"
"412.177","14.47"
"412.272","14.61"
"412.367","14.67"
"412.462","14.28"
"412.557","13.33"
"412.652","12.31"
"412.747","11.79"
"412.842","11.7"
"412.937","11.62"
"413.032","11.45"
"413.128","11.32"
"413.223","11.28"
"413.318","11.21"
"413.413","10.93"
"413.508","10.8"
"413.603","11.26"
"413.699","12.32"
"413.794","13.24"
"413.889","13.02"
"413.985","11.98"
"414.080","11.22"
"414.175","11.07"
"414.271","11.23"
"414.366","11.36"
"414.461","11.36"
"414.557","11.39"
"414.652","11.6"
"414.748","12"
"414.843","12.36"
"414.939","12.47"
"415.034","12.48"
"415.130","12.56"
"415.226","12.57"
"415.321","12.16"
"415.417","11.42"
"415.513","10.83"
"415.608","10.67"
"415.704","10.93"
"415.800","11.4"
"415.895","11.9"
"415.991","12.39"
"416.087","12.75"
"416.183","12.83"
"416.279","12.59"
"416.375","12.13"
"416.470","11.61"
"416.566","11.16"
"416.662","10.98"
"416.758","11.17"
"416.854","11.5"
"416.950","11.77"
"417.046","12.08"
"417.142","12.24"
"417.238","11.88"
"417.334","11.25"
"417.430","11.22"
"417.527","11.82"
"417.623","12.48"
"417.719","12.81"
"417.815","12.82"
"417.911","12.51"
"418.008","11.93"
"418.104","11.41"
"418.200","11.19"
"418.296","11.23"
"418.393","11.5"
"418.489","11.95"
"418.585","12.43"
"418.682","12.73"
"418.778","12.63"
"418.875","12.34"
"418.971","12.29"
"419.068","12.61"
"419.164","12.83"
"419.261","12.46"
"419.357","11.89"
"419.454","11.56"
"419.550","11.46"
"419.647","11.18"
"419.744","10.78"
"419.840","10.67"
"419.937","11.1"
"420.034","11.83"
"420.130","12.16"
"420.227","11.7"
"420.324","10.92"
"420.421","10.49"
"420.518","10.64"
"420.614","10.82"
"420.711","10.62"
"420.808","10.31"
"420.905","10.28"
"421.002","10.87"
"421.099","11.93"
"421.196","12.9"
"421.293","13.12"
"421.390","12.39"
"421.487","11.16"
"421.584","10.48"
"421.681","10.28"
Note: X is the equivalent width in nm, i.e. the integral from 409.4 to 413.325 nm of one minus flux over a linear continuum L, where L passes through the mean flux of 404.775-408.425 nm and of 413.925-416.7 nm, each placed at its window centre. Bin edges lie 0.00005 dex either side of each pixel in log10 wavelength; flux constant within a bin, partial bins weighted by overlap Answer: 0.16 nm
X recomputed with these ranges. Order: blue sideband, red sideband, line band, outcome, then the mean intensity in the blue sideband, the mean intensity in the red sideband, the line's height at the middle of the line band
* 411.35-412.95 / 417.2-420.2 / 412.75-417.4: 0.28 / 13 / 11.9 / 12.5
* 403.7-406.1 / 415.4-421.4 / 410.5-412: 0.09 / 12.6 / 11.7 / 12.2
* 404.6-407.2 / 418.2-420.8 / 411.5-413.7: -0.13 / 12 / 11.6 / 11.8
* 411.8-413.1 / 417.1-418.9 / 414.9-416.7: 0.08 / 13.1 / 12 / 12.4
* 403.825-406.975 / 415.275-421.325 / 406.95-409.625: 0.10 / 12.2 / 11.7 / 12.1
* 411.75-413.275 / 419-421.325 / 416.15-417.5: 0.04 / 12.9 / 11.5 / 12.1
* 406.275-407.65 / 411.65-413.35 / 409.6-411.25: 0.32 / 11.1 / 12.8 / 12.1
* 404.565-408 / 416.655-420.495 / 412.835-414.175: 0.02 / 11.9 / 11.8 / 11.8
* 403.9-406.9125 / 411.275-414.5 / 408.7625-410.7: 0.28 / 12.2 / 12.3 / 12.2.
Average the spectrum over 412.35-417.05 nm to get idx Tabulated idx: 11.9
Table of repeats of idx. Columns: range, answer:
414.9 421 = 11.7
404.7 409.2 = 12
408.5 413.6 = 11.5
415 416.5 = 12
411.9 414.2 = 12.4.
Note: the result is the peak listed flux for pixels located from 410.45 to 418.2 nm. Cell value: 14.67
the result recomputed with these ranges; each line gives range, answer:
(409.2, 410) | 11.29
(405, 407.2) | 14.33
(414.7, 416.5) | 12.83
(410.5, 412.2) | 14.47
